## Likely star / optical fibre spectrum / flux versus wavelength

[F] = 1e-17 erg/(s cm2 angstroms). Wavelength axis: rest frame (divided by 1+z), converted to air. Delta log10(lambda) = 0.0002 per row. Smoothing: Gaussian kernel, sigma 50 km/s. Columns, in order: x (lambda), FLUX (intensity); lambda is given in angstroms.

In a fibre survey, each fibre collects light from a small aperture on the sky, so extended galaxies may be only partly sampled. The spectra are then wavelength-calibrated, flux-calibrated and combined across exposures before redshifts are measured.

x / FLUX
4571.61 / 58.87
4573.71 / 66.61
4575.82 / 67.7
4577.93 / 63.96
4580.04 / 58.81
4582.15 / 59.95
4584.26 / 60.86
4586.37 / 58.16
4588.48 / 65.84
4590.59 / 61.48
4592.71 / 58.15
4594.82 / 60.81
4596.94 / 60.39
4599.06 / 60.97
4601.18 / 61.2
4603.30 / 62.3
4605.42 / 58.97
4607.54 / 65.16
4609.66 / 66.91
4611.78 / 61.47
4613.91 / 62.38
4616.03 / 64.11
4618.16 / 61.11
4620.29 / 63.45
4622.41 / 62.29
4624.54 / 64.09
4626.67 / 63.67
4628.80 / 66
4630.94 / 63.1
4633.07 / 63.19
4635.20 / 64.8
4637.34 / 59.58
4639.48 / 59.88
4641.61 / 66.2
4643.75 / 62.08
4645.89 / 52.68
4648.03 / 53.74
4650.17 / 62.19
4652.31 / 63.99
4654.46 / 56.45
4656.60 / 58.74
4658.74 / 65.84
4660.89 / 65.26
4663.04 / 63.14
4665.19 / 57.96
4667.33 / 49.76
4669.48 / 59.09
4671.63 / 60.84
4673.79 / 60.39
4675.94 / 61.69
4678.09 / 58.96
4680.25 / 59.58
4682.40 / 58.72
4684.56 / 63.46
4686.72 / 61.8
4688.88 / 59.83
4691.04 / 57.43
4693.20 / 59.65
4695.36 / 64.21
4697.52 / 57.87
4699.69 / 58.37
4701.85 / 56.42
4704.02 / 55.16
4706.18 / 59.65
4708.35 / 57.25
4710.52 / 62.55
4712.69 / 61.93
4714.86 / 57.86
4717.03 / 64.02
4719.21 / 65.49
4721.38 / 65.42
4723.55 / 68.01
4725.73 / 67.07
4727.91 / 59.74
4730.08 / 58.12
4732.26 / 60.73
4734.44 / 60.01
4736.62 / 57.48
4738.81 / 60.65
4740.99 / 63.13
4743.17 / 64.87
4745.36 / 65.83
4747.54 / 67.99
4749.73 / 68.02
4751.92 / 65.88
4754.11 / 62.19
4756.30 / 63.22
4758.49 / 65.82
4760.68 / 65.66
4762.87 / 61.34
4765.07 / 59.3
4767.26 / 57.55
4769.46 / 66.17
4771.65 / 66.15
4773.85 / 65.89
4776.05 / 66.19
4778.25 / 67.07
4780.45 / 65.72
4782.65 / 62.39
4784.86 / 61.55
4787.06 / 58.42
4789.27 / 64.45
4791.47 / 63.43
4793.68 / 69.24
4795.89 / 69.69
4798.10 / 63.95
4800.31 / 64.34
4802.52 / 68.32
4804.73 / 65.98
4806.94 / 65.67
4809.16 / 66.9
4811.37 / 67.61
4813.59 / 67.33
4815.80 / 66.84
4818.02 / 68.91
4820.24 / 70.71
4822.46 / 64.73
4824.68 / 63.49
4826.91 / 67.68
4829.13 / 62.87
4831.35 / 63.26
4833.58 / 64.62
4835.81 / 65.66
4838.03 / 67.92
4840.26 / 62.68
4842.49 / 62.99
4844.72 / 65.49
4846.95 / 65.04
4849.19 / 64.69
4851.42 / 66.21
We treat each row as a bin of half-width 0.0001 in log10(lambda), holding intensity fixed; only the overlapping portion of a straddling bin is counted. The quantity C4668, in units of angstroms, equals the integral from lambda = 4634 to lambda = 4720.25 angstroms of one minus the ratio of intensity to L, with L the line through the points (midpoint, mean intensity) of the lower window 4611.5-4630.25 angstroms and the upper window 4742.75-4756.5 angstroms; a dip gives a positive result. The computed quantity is 5.55 angstroms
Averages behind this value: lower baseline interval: 63.2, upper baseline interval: 65.6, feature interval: 60.1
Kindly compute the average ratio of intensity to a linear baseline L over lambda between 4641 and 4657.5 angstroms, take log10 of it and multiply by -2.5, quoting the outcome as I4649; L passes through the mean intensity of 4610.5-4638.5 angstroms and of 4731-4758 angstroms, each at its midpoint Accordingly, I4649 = 0.067 mag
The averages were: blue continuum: 63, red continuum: 63.3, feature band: 59.3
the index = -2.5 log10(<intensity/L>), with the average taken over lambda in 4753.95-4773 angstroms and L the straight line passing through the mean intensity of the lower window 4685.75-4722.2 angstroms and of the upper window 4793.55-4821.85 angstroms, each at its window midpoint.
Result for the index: 0.02 mag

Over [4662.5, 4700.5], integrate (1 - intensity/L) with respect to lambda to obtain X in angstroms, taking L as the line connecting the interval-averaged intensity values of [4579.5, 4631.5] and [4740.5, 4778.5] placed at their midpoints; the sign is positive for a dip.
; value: 2.2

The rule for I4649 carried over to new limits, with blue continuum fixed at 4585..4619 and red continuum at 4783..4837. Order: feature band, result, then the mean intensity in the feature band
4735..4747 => 0.03 mag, 62.5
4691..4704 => 0.08 mag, 58.8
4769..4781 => -0.02 mag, 66.2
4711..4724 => 0.01 mag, 63.5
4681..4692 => 0.05 mag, 60.3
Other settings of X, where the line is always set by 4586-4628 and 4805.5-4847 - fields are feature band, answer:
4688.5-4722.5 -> 1.9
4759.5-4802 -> 0.6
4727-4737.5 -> 0.8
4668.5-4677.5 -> 0.4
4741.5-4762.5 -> -0.2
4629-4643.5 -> -0.1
